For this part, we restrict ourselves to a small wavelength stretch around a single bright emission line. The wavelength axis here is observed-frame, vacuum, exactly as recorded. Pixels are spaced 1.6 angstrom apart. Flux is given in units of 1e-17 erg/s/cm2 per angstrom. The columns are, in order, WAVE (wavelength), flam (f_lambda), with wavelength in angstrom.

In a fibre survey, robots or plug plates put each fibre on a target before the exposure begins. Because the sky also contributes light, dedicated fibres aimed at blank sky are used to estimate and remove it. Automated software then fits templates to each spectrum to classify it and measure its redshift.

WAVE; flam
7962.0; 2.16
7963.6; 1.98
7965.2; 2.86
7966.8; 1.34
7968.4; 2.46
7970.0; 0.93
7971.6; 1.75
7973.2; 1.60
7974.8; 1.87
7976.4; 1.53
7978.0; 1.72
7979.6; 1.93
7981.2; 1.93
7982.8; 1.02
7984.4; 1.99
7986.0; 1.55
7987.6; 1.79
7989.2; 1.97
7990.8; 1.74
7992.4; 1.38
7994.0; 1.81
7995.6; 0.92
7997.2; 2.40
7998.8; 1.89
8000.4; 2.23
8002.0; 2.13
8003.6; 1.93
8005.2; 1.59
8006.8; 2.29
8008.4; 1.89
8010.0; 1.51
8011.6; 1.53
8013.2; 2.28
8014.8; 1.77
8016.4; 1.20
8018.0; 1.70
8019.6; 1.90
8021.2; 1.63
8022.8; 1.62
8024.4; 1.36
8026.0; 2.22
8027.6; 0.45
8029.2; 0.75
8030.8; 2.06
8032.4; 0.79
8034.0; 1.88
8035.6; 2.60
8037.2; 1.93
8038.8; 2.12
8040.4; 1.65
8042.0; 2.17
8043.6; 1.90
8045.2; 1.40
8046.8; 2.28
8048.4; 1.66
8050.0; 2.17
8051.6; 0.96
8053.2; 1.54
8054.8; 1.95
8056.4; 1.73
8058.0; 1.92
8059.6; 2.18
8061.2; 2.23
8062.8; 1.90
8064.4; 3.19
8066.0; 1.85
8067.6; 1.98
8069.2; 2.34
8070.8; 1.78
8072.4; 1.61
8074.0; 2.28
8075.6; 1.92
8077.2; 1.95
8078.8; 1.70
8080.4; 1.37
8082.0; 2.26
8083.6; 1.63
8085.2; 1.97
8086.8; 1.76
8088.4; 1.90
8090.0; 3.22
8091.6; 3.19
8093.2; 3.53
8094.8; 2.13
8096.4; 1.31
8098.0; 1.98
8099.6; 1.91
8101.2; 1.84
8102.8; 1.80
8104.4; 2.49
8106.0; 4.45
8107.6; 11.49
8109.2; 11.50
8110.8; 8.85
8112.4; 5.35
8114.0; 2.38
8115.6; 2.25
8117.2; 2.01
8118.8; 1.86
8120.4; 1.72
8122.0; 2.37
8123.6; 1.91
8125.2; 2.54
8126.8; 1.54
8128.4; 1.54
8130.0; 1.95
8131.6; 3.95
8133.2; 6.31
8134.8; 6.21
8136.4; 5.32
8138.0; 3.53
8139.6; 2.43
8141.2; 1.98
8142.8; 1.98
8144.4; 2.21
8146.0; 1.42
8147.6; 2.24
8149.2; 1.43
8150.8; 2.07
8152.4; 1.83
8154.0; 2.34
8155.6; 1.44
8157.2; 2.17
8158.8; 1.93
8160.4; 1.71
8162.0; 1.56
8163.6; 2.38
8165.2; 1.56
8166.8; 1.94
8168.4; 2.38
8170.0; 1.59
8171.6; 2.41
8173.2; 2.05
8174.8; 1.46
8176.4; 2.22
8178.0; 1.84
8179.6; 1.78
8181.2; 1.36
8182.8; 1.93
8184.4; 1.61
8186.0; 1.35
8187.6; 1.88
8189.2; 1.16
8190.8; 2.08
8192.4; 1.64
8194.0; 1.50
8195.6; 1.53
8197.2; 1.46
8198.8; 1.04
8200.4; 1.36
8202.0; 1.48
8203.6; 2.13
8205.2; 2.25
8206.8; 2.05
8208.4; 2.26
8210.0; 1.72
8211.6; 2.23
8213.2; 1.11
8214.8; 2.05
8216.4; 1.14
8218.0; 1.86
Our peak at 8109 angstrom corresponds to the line H-alpha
